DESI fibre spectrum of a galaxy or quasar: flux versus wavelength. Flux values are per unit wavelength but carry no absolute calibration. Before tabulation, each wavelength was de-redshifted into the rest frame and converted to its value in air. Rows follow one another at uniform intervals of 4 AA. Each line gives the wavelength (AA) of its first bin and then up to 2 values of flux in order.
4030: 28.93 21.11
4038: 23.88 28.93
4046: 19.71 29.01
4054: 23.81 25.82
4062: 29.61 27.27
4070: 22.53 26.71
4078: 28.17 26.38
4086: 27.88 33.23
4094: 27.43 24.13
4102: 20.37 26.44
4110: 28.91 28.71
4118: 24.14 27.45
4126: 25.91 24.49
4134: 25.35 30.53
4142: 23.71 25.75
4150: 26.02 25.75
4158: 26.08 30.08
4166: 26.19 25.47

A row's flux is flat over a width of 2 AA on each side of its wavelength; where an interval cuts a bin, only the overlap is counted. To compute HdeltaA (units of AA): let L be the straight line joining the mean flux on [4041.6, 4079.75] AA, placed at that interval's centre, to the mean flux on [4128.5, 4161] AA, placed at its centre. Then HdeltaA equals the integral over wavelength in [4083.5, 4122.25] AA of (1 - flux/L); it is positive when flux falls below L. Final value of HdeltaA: -1.1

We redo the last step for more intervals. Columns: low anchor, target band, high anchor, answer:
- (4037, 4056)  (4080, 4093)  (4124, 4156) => -1.8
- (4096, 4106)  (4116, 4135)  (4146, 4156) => -0.8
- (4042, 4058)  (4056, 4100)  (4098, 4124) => -3.1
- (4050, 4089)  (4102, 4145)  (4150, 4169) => 0.9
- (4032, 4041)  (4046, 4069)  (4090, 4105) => -2.2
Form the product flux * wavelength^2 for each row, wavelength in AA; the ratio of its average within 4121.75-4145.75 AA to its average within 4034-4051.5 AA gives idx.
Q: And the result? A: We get 1.10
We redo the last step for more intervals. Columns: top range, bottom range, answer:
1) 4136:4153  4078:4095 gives 0.95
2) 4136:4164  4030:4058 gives 1.14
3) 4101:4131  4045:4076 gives 1.04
